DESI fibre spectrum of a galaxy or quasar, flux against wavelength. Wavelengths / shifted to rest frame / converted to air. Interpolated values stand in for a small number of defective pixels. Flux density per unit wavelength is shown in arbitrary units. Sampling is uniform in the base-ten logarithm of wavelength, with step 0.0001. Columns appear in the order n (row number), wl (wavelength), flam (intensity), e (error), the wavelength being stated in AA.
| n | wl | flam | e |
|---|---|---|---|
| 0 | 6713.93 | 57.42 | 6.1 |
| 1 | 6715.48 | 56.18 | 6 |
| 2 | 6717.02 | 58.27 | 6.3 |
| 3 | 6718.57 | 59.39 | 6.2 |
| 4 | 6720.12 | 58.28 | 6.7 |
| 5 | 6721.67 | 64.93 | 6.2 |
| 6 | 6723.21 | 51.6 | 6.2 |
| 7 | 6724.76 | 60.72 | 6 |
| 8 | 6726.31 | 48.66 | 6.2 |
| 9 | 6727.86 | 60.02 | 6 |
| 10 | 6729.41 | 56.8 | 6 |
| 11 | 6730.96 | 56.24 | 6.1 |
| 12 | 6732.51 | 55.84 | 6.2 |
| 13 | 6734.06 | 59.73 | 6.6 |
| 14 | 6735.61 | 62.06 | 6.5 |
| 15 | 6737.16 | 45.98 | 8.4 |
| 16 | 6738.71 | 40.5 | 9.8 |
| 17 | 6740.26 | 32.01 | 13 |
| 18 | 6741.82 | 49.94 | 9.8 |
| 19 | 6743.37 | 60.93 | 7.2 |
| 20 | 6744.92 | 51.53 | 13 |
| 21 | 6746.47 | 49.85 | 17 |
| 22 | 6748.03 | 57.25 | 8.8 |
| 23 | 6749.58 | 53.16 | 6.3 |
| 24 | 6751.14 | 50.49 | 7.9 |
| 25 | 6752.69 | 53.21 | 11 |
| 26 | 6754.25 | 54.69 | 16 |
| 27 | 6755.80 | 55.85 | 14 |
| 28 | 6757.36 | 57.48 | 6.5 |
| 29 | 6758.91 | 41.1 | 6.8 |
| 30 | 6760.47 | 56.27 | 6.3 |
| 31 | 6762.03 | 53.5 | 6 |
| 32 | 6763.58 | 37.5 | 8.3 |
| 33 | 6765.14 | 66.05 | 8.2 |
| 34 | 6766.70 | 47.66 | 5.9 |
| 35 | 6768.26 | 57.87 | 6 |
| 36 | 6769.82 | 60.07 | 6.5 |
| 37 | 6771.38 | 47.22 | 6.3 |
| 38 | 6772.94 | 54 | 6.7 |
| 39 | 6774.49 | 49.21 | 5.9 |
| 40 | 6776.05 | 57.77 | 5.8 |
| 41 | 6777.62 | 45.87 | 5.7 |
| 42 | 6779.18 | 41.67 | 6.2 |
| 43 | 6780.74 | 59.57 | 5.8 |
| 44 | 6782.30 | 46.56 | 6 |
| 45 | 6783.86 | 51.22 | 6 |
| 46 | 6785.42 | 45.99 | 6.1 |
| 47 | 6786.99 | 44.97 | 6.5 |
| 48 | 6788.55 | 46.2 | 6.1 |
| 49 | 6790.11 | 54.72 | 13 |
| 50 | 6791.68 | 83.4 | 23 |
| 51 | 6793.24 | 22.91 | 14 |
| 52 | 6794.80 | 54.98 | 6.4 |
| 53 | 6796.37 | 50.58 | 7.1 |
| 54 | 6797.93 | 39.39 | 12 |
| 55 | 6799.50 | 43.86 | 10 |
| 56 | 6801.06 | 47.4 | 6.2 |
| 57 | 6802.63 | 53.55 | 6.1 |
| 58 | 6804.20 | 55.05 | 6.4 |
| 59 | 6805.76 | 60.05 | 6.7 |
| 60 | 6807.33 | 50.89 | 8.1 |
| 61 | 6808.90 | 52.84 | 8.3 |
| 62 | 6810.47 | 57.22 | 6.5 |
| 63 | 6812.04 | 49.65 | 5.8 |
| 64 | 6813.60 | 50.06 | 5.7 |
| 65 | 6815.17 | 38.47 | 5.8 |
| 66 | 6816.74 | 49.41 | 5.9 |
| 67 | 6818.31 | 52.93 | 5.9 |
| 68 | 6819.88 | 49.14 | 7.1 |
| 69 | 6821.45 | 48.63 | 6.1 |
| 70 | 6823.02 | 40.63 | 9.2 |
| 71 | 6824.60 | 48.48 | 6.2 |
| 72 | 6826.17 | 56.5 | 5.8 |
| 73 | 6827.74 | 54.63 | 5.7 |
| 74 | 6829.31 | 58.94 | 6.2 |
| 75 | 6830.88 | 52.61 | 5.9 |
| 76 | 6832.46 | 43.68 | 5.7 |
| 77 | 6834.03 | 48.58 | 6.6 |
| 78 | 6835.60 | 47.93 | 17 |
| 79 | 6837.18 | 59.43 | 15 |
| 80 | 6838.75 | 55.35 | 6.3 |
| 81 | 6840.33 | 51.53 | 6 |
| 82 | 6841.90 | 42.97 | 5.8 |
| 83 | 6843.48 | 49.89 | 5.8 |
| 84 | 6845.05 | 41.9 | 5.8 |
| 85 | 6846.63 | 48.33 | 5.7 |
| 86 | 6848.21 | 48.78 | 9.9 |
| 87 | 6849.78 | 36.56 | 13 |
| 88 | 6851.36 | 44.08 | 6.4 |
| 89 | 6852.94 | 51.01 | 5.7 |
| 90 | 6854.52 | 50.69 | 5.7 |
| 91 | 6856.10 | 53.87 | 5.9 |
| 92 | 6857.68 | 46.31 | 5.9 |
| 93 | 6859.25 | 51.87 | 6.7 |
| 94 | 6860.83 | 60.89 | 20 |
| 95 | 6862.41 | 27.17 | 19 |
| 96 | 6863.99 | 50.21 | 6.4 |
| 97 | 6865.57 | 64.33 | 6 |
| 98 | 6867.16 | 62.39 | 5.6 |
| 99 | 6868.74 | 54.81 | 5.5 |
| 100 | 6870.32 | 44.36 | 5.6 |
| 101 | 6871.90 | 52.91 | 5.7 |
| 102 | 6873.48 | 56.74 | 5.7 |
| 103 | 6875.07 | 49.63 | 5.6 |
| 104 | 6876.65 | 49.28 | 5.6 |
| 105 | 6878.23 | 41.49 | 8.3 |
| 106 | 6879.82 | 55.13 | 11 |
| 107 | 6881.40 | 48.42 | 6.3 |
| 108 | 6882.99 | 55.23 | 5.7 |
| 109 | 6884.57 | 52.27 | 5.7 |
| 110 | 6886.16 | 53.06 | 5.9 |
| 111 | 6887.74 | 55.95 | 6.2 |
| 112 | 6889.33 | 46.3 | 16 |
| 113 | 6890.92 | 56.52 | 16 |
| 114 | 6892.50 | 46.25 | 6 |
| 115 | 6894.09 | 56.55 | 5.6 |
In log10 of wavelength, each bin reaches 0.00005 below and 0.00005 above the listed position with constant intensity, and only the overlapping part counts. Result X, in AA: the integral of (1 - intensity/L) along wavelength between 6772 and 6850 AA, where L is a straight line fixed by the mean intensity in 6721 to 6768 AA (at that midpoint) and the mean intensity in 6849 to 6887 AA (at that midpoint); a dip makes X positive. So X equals 2.6 AA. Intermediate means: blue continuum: 53.1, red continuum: 50.5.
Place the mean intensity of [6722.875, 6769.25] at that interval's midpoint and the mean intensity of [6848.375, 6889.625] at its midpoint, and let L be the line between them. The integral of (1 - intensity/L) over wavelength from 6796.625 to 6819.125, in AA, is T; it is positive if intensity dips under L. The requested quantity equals 0.7 AA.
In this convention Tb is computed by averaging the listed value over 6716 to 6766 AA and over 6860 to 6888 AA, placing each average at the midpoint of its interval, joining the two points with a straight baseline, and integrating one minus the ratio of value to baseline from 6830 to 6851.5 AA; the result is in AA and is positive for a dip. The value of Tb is 1.7 AA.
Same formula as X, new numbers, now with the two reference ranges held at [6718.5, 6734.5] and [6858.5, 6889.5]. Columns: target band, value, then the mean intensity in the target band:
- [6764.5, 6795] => 1.96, 51.8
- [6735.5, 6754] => 2.07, 50.3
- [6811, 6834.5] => 1.79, 49.6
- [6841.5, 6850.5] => 1.35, 44.9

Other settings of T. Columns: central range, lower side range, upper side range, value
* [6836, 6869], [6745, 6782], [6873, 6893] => 1.0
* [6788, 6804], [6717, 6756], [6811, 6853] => 0.3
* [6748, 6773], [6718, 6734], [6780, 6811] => 0.5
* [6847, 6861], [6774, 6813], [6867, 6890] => 0.7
